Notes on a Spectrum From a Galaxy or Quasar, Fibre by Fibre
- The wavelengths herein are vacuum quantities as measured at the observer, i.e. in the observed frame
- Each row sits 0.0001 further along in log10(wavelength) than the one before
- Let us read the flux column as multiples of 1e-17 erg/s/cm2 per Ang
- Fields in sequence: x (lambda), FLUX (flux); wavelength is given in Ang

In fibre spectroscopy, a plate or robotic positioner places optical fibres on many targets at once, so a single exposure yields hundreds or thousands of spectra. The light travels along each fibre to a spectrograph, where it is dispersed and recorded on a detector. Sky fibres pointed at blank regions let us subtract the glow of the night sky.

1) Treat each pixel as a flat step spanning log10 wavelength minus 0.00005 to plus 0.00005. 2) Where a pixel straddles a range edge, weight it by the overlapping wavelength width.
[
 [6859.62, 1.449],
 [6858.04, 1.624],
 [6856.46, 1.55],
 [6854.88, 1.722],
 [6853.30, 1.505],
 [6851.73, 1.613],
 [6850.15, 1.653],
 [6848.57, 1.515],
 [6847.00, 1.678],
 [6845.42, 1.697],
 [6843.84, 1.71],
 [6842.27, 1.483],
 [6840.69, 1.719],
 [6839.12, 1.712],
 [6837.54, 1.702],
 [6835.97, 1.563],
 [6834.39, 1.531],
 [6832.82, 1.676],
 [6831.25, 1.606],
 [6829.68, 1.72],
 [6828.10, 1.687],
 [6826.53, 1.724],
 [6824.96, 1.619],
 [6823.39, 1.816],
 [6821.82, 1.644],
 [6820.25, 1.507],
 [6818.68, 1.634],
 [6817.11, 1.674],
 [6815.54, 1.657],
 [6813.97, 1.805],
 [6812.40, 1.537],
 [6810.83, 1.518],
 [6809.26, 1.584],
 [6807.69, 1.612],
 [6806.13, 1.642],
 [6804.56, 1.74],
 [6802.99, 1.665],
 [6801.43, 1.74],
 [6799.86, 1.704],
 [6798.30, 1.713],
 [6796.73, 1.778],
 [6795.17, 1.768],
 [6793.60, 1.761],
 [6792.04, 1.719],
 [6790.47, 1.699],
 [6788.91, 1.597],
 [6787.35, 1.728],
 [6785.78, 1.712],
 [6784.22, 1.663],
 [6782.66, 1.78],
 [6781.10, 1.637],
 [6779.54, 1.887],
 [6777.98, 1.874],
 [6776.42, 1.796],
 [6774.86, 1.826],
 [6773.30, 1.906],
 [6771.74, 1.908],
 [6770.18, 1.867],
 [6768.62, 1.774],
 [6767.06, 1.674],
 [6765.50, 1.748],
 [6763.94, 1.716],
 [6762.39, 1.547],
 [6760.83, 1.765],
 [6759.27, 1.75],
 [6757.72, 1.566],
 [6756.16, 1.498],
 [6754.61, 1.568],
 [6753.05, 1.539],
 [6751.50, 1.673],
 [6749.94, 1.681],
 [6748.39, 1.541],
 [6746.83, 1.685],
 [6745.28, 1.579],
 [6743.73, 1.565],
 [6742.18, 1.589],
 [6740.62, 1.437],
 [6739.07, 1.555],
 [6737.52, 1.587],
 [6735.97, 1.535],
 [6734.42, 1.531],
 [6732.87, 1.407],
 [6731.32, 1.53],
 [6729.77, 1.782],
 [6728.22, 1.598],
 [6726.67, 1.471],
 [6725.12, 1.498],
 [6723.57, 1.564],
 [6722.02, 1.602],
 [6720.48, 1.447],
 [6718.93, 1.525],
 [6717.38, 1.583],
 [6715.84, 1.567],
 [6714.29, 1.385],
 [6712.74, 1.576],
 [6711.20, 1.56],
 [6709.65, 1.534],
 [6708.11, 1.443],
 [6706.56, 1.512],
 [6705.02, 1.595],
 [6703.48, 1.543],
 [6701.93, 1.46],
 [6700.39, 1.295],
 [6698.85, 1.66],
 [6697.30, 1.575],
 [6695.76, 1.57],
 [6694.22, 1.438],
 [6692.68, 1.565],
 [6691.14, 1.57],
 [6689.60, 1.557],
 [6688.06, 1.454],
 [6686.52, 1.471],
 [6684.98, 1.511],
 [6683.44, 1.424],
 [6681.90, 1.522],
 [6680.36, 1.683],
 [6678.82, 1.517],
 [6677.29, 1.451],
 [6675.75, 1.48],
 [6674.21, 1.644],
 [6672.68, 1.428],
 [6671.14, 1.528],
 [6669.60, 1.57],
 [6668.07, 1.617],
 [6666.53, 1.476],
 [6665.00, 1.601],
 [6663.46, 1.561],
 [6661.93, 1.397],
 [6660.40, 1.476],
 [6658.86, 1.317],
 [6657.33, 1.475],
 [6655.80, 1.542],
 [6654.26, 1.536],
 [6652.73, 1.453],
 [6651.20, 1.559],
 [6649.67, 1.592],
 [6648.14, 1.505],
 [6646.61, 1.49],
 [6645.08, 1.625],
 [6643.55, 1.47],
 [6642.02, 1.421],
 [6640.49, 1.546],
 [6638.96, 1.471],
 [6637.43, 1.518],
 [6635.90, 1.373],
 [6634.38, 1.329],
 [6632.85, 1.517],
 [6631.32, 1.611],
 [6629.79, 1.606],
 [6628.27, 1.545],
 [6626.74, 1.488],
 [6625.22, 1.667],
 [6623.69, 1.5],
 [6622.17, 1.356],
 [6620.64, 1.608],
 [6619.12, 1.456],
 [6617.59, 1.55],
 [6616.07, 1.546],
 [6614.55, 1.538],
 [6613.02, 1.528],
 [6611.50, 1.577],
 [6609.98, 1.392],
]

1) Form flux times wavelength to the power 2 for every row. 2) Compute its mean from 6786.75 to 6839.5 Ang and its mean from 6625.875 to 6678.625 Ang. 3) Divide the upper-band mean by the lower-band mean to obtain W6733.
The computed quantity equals 1.2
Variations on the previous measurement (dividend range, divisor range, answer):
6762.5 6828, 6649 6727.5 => 1.17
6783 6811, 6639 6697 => 1.16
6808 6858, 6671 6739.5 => 1.11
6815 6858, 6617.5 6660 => 1.16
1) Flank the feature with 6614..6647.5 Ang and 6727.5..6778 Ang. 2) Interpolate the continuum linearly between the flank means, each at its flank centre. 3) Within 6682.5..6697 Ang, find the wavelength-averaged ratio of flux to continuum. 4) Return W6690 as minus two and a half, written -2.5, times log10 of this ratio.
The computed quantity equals 0.05 mag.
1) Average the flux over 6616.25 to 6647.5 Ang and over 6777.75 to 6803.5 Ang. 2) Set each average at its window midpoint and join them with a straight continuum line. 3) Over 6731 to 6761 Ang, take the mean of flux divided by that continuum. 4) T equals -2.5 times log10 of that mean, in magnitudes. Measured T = 0.061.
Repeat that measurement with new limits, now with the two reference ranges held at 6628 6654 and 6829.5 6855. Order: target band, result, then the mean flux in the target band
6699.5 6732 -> 0.02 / 1.53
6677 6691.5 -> 0.01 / 1.52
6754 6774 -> -0.09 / 1.71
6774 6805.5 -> -0.09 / 1.74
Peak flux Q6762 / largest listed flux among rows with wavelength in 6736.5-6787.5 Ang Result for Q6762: 1.908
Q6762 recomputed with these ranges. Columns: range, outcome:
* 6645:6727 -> 1.683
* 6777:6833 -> 1.887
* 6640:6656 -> 1.625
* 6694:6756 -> 1.782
